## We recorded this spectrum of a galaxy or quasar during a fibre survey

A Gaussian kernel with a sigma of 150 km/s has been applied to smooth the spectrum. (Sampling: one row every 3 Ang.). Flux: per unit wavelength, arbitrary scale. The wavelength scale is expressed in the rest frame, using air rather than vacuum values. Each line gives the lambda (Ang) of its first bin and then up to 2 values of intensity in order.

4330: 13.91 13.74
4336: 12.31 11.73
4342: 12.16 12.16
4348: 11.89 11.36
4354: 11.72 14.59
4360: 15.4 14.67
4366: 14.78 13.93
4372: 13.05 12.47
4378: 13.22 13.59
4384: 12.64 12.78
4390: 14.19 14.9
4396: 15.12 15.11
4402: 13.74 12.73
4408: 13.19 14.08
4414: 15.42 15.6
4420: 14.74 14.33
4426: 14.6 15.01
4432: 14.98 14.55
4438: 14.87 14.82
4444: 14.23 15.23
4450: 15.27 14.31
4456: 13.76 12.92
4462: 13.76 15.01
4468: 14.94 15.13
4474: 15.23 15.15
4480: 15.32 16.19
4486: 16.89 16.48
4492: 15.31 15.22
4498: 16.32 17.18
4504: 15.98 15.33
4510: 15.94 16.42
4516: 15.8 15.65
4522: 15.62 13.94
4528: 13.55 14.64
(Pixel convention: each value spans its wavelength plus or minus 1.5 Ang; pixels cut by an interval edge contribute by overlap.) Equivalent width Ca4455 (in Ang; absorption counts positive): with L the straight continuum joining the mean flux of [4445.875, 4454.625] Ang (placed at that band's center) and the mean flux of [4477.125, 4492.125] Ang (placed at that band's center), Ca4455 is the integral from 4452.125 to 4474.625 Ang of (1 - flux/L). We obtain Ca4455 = 1.4 Ang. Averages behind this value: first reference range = 14.9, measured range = 14.4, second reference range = 16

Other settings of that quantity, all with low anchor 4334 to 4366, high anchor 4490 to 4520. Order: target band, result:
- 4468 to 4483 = 0.1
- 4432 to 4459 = 0.4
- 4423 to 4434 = -0.3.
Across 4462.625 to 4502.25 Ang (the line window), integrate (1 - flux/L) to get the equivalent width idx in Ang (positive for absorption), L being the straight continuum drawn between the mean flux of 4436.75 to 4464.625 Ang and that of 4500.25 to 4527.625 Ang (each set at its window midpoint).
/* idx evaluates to -1.7 Ang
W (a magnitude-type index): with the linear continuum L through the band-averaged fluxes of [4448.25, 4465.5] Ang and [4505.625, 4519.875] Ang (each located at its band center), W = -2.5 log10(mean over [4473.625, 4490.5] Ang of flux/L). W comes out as -0.07 mag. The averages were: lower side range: 14.1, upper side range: 15.8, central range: 15.9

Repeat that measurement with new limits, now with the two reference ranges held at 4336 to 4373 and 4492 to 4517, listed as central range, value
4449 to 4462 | 0.079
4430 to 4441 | -0.012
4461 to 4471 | 0.040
